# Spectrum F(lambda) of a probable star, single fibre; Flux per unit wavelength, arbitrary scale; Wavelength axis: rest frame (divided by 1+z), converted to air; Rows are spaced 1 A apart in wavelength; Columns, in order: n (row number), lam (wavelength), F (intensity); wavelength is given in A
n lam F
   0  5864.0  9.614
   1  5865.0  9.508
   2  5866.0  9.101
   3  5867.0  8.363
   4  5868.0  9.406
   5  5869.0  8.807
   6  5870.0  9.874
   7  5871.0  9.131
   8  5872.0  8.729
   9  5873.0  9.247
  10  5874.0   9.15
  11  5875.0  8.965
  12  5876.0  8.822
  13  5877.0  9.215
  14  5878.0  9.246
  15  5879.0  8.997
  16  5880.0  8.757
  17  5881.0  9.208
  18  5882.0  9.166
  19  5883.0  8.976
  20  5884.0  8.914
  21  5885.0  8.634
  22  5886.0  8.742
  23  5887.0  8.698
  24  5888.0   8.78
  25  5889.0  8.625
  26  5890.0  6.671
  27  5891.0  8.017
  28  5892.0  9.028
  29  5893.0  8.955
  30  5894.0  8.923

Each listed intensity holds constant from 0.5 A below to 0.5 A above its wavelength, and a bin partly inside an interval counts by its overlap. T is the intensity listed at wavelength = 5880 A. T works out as 8.757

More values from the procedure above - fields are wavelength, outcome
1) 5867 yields 8.363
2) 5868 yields 9.406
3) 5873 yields 9.247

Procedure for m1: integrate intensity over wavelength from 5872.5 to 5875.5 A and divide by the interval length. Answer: 9.12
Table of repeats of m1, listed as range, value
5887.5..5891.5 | 8.02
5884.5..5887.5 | 8.69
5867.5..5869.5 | 9.11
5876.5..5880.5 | 9.05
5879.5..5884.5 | 9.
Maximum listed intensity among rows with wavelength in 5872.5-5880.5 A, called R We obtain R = 9.247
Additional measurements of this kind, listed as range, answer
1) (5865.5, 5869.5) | 9.406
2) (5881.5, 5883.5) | 9.166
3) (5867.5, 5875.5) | 9.874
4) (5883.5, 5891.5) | 8.914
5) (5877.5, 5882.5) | 9.246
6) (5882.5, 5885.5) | 8.976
